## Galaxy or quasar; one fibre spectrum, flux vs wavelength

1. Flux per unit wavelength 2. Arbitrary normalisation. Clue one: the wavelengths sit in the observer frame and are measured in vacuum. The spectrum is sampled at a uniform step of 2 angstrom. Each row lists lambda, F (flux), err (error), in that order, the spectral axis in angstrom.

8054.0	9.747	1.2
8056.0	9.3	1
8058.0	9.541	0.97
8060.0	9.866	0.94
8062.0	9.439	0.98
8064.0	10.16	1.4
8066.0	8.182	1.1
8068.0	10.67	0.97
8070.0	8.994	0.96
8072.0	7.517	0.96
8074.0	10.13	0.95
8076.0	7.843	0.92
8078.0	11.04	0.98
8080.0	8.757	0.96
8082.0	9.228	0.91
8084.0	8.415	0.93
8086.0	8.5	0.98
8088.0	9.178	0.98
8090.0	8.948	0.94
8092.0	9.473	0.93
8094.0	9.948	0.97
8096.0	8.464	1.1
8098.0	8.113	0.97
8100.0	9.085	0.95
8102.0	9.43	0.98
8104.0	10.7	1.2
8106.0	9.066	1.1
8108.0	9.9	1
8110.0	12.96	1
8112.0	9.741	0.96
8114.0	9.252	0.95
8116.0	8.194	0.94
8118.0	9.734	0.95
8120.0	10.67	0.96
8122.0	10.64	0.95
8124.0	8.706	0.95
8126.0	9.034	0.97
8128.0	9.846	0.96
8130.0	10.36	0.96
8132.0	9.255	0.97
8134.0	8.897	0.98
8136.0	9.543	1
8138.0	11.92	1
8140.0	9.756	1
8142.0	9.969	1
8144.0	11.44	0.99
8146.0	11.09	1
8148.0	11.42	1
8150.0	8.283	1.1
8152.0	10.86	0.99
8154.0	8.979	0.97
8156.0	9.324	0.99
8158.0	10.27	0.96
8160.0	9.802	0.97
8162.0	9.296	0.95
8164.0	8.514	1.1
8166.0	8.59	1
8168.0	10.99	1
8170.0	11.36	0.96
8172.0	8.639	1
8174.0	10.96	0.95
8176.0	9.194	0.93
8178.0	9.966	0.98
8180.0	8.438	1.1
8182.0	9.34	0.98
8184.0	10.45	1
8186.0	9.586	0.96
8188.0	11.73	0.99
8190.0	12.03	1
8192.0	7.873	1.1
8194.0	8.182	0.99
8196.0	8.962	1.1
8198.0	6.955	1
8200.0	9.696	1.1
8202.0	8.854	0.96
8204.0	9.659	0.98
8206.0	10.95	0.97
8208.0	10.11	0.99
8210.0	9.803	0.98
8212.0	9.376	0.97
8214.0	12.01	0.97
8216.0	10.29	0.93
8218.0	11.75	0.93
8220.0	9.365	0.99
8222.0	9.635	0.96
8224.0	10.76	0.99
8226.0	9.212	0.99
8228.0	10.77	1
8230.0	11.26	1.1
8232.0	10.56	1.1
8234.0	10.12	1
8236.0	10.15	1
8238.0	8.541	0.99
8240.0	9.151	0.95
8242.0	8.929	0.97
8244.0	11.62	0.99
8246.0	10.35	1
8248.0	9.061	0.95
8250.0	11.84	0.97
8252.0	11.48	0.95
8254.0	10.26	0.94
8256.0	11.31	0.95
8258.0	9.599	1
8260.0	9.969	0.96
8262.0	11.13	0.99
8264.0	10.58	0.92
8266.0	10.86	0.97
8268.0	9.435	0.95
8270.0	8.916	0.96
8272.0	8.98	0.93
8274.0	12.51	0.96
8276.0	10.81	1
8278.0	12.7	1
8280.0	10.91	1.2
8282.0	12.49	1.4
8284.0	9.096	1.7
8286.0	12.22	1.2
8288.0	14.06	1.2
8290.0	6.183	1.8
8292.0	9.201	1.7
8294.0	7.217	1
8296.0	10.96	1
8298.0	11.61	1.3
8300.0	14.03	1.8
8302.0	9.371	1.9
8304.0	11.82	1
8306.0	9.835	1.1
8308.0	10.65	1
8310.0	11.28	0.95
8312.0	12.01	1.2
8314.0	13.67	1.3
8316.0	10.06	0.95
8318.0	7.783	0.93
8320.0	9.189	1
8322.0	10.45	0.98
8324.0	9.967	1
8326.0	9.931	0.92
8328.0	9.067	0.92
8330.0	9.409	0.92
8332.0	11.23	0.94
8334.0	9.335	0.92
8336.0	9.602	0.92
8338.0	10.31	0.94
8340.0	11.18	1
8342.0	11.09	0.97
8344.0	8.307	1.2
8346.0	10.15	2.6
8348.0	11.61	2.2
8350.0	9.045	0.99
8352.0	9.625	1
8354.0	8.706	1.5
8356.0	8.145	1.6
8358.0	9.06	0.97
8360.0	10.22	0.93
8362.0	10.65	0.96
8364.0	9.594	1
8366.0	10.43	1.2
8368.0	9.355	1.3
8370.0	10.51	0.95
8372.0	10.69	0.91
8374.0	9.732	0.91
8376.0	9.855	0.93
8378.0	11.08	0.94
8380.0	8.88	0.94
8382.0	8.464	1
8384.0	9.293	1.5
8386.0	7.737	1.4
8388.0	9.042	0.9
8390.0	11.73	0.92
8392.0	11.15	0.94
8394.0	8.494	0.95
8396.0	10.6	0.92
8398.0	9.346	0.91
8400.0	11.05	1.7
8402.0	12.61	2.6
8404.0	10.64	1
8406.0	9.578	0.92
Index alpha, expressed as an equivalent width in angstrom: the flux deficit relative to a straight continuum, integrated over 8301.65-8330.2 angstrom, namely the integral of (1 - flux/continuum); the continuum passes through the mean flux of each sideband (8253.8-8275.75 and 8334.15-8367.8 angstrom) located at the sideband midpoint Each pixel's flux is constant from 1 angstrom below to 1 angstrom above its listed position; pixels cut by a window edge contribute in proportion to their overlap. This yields -0.9 angstrom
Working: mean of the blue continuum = 10.3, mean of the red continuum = 9.83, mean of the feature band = 10.3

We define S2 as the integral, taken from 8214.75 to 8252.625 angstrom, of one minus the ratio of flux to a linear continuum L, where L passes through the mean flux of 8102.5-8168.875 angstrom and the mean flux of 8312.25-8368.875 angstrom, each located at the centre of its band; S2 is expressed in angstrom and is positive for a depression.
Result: -1.3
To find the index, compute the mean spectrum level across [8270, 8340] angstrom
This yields 10.5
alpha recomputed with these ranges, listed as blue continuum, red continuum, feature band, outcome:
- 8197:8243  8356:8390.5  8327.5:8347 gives -0.5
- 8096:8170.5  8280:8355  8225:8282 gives -1.5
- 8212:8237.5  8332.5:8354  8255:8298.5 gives -1.1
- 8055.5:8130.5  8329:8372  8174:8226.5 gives -0.9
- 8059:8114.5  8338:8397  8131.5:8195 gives -2.5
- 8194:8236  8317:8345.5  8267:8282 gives -1.3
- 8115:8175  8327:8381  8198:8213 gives 0.4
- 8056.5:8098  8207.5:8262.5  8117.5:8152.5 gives -1.7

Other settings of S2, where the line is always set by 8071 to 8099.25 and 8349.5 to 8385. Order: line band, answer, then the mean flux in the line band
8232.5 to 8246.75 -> -0.8 angstrom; 9.85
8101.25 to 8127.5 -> -2.4 angstrom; 9.85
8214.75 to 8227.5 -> -1.3 angstrom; 10.2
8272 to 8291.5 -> -3.3 angstrom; 11.1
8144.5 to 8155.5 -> -1.2 angstrom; 10.1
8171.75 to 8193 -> -1.6 angstrom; 9.88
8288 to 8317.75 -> -3.5 angstrom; 10.6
